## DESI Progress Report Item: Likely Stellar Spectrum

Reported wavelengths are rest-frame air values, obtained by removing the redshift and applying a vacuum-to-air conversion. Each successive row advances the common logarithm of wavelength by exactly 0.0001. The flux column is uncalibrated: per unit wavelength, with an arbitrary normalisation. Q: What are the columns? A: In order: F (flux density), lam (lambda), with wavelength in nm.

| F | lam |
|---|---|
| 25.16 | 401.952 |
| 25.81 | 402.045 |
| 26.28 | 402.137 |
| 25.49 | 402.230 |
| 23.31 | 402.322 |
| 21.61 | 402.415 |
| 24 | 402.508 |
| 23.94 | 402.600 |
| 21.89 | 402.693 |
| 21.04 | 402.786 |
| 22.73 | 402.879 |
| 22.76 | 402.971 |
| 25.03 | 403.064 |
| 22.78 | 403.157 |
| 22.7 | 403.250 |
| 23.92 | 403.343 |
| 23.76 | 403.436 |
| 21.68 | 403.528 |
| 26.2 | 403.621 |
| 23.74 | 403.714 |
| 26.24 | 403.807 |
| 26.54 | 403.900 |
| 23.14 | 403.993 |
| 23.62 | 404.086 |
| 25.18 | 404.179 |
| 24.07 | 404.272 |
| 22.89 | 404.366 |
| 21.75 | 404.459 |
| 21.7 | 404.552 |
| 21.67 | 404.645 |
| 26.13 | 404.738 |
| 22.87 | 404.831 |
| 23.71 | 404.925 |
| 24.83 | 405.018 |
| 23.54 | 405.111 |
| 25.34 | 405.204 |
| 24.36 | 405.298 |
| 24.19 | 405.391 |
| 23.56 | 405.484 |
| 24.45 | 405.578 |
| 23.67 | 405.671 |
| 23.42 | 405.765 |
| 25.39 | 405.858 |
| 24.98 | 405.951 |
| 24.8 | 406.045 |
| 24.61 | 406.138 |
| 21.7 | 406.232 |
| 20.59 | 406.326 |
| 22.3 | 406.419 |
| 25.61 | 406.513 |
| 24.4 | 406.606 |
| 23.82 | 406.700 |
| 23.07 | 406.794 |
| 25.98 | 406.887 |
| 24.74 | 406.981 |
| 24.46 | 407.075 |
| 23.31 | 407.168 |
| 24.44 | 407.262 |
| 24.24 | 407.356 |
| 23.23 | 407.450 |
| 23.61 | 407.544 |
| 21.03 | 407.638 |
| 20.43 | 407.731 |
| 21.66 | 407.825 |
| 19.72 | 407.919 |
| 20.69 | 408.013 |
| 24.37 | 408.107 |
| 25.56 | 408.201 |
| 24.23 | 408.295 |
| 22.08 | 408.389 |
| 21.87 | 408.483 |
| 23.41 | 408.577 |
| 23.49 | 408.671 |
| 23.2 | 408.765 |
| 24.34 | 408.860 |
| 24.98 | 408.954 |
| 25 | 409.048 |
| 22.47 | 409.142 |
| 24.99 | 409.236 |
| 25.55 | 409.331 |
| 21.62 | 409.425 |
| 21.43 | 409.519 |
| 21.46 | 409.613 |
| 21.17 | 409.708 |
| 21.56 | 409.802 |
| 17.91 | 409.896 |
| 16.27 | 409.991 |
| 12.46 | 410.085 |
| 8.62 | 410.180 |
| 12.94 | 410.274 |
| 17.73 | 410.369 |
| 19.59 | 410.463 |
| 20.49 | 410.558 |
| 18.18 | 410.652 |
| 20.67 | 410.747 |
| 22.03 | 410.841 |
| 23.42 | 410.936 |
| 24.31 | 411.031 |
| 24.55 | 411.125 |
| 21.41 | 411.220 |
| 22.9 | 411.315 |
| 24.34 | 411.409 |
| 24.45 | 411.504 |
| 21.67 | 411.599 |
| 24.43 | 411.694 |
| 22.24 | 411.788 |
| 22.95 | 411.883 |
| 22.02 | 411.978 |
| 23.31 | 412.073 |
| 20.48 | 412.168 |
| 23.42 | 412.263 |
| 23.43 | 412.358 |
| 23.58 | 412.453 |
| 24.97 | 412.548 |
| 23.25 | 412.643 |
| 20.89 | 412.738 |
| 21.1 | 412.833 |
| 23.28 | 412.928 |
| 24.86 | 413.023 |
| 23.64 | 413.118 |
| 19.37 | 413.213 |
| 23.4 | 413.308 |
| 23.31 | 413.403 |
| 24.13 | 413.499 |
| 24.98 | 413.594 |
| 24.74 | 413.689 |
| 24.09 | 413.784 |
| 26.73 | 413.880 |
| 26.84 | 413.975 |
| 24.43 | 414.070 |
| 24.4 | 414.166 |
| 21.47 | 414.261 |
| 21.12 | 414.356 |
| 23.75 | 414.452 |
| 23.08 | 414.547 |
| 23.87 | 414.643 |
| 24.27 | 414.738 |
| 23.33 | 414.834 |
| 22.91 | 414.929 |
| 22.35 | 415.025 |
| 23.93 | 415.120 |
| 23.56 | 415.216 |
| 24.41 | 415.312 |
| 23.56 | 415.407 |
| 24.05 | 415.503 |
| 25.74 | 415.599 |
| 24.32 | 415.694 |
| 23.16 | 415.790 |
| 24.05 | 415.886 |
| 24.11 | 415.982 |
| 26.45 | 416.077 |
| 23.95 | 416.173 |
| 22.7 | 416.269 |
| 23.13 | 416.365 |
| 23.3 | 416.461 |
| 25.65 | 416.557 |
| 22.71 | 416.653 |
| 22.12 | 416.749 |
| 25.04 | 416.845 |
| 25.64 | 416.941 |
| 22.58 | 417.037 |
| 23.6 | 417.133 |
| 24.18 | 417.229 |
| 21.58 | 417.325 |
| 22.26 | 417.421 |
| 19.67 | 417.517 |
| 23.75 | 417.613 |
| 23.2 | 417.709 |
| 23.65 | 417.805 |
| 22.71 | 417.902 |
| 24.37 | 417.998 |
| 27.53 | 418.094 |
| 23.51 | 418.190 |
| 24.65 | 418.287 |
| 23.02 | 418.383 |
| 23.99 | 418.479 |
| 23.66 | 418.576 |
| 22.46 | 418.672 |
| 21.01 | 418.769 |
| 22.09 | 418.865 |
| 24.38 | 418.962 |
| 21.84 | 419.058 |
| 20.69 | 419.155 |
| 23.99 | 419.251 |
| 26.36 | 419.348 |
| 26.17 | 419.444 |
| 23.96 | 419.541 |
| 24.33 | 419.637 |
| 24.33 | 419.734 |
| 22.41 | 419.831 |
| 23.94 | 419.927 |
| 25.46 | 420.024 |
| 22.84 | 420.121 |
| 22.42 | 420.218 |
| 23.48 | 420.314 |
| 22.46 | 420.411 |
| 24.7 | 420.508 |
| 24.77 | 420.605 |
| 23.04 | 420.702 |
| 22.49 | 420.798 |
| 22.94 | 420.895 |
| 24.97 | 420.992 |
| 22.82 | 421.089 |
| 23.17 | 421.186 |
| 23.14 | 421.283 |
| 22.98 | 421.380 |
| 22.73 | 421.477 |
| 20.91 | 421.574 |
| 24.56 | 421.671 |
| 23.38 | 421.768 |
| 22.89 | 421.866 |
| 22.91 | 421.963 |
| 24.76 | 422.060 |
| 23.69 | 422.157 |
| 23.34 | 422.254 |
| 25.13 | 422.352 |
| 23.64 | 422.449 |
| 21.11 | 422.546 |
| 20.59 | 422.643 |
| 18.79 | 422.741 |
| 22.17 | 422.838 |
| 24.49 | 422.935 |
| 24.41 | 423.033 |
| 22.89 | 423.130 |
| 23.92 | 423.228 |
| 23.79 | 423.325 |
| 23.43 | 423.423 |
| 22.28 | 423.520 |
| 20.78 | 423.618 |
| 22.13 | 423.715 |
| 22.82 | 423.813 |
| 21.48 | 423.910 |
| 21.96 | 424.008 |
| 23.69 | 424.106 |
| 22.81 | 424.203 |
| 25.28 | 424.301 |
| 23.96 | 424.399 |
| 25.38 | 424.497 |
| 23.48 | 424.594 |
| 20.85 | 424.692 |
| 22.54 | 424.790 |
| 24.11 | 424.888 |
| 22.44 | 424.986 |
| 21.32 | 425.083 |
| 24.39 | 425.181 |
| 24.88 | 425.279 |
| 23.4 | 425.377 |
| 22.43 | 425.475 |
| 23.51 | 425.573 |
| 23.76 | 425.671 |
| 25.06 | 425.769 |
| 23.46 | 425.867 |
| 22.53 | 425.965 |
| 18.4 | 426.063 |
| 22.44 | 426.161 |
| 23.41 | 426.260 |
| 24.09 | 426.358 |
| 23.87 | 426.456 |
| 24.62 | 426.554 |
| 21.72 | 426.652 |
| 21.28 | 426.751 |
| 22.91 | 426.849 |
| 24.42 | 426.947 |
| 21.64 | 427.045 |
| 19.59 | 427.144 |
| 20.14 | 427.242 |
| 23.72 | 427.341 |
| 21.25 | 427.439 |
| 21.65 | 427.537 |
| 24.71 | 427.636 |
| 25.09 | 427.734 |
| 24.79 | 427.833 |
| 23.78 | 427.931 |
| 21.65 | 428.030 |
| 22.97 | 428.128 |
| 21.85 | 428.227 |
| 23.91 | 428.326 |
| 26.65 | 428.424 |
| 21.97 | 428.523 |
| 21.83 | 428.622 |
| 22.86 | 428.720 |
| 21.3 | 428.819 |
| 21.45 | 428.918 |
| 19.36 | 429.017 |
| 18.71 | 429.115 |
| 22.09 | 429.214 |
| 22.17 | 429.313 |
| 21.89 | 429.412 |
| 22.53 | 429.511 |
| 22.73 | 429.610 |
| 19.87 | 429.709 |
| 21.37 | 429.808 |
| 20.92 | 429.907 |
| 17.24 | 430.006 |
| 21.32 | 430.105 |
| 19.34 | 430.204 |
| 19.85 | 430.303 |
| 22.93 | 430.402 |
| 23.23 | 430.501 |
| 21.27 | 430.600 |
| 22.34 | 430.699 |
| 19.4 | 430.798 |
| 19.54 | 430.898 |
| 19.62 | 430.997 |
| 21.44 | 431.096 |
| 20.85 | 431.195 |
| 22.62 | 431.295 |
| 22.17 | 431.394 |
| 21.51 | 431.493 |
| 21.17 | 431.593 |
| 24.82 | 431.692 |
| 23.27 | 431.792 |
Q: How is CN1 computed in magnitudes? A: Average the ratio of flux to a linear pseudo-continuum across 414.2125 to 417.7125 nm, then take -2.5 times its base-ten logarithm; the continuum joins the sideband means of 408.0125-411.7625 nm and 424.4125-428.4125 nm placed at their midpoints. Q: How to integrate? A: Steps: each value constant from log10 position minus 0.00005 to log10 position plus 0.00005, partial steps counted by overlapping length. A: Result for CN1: -0.07 mag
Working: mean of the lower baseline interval 21.6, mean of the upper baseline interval 23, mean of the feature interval 23.5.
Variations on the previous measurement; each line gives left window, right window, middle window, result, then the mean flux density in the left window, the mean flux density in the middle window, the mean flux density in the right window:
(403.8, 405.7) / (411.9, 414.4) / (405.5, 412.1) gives 0.06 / 23.9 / 22.3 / 23.4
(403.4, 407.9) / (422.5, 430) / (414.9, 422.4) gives -0.03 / 23.7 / 23.6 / 22.6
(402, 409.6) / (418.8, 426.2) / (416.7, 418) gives 0.01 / 23.6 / 23.1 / 23.2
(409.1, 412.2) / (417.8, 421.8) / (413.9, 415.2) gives -0.08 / 20.9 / 23.6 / 23.5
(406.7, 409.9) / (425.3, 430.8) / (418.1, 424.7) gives -0.04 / 23.1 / 23.3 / 22.2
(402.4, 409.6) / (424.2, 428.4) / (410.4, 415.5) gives 0.01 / 23.5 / 23.1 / 23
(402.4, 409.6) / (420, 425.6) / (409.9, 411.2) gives 0.25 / 23.5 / 18.6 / 23.1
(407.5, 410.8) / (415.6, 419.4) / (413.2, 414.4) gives -0.07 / 21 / 23.9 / 23.5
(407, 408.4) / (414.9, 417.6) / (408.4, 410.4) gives 0.12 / 22.9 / 20.6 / 23.6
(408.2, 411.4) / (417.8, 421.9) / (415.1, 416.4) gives -0.07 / 21.2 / 24.1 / 23.5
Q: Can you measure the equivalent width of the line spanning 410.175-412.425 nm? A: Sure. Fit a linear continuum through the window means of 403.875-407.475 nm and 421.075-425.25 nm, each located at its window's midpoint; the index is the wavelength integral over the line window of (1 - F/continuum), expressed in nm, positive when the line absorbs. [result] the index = 0.20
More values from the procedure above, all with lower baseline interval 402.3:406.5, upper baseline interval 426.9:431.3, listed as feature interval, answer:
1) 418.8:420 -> -0.06 nm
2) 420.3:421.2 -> -0.04 nm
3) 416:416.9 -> -0.05 nm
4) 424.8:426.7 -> -0.10 nm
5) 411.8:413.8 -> -0.01 nm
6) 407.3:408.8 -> 0.04 nm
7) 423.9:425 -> -0.06 nm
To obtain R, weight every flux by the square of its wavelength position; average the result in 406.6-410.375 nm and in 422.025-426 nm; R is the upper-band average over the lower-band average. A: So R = 1.14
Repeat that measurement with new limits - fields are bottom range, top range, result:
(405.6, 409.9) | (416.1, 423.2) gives 1.06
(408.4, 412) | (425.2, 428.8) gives 1.16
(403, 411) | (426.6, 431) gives 1.07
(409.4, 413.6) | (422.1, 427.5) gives 1.14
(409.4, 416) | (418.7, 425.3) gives 1.09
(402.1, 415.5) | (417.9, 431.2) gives 1.07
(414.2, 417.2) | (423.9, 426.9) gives 1.02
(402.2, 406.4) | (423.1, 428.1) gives 1.07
